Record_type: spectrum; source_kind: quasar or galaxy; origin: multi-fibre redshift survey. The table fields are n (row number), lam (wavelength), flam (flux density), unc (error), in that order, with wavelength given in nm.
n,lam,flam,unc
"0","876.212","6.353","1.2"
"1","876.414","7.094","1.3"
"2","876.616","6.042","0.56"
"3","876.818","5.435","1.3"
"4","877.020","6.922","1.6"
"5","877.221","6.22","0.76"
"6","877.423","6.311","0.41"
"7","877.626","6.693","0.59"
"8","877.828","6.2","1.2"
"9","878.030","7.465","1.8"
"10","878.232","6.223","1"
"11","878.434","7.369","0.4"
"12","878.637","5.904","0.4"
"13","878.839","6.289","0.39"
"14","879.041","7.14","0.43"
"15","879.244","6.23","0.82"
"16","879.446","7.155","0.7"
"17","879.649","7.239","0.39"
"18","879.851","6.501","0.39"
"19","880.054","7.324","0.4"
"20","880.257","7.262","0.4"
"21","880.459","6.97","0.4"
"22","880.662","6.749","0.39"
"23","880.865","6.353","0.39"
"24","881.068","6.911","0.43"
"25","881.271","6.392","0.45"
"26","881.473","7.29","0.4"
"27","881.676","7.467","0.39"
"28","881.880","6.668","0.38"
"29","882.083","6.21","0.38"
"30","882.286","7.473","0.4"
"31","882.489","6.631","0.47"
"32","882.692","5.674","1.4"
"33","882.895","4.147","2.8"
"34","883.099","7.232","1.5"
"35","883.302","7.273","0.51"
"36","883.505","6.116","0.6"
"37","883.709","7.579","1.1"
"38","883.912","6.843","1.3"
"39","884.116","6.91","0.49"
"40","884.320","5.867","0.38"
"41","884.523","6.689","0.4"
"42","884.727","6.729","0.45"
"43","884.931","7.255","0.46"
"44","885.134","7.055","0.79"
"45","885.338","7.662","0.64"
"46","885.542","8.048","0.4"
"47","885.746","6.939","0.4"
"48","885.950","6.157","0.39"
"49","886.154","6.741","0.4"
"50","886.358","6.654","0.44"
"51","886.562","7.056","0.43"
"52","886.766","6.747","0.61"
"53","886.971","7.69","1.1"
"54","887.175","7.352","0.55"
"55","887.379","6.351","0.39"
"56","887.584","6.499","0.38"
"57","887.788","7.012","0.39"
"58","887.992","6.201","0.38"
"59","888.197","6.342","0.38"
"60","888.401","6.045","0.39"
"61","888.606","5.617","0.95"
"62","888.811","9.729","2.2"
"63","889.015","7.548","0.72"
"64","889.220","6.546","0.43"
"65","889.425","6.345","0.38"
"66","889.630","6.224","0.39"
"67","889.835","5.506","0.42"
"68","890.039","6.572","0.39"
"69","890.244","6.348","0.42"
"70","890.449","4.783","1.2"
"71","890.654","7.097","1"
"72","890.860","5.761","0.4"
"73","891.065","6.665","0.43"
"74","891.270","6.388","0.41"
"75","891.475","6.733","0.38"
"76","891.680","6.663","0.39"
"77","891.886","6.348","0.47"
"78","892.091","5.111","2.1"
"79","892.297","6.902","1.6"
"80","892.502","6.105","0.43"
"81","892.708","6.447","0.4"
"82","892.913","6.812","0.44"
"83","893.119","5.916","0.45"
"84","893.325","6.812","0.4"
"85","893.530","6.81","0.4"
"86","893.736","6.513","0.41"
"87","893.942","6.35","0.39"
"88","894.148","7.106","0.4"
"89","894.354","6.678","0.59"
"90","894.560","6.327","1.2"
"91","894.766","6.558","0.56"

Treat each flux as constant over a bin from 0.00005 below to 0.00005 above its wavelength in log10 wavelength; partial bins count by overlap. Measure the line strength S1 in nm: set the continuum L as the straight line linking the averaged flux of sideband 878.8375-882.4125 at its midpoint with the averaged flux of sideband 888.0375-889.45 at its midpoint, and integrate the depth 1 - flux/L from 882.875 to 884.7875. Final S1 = 0.07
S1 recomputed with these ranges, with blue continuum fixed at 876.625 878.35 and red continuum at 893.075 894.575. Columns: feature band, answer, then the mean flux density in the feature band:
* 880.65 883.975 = -0.09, 6.64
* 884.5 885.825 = -0.15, 7.23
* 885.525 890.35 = -0.15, 6.74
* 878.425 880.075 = -0.08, 6.74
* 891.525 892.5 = 0.05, 6.27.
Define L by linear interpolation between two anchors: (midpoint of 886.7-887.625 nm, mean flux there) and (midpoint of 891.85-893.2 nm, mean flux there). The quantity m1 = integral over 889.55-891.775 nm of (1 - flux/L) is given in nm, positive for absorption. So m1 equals 0.08 nm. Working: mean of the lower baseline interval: 6.96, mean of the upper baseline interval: 6.23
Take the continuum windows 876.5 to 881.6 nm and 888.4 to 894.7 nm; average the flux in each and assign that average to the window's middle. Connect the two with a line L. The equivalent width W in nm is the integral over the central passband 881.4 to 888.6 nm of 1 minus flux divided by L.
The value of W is -0.18 nm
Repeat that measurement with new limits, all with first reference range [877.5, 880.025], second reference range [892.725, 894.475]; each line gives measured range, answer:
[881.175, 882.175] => -0.018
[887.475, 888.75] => 0.048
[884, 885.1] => -0.007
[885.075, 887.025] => -0.116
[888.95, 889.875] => 0.026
